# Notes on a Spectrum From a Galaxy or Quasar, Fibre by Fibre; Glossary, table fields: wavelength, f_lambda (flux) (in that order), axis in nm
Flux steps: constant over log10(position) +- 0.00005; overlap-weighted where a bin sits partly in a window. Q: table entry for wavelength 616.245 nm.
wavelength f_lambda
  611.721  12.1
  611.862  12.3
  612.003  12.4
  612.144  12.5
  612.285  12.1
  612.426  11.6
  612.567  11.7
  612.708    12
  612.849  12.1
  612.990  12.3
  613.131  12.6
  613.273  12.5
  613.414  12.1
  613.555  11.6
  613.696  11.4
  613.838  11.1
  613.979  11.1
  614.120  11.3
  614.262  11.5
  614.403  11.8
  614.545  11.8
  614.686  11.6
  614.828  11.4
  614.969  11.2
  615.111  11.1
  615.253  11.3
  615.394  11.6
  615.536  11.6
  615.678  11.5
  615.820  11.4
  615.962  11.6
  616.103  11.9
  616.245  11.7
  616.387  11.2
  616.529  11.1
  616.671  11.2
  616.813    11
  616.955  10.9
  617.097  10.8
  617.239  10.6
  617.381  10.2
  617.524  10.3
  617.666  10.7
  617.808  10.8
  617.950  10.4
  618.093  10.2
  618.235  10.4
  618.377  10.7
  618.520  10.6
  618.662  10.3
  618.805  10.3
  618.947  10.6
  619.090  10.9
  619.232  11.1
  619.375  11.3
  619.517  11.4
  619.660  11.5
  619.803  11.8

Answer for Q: 11.7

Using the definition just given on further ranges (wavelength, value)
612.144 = 12.5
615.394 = 11.6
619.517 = 11.4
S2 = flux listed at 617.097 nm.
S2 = 10.8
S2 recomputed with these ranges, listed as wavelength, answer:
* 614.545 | 11.8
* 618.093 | 10.2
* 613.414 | 12.1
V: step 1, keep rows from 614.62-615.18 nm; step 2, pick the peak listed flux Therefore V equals 11.6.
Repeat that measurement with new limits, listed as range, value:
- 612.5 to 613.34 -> 12.6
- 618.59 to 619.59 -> 11.4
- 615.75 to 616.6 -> 11.9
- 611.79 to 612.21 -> 12.5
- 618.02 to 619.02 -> 10.7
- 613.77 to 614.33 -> 11.5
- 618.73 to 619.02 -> 10.6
